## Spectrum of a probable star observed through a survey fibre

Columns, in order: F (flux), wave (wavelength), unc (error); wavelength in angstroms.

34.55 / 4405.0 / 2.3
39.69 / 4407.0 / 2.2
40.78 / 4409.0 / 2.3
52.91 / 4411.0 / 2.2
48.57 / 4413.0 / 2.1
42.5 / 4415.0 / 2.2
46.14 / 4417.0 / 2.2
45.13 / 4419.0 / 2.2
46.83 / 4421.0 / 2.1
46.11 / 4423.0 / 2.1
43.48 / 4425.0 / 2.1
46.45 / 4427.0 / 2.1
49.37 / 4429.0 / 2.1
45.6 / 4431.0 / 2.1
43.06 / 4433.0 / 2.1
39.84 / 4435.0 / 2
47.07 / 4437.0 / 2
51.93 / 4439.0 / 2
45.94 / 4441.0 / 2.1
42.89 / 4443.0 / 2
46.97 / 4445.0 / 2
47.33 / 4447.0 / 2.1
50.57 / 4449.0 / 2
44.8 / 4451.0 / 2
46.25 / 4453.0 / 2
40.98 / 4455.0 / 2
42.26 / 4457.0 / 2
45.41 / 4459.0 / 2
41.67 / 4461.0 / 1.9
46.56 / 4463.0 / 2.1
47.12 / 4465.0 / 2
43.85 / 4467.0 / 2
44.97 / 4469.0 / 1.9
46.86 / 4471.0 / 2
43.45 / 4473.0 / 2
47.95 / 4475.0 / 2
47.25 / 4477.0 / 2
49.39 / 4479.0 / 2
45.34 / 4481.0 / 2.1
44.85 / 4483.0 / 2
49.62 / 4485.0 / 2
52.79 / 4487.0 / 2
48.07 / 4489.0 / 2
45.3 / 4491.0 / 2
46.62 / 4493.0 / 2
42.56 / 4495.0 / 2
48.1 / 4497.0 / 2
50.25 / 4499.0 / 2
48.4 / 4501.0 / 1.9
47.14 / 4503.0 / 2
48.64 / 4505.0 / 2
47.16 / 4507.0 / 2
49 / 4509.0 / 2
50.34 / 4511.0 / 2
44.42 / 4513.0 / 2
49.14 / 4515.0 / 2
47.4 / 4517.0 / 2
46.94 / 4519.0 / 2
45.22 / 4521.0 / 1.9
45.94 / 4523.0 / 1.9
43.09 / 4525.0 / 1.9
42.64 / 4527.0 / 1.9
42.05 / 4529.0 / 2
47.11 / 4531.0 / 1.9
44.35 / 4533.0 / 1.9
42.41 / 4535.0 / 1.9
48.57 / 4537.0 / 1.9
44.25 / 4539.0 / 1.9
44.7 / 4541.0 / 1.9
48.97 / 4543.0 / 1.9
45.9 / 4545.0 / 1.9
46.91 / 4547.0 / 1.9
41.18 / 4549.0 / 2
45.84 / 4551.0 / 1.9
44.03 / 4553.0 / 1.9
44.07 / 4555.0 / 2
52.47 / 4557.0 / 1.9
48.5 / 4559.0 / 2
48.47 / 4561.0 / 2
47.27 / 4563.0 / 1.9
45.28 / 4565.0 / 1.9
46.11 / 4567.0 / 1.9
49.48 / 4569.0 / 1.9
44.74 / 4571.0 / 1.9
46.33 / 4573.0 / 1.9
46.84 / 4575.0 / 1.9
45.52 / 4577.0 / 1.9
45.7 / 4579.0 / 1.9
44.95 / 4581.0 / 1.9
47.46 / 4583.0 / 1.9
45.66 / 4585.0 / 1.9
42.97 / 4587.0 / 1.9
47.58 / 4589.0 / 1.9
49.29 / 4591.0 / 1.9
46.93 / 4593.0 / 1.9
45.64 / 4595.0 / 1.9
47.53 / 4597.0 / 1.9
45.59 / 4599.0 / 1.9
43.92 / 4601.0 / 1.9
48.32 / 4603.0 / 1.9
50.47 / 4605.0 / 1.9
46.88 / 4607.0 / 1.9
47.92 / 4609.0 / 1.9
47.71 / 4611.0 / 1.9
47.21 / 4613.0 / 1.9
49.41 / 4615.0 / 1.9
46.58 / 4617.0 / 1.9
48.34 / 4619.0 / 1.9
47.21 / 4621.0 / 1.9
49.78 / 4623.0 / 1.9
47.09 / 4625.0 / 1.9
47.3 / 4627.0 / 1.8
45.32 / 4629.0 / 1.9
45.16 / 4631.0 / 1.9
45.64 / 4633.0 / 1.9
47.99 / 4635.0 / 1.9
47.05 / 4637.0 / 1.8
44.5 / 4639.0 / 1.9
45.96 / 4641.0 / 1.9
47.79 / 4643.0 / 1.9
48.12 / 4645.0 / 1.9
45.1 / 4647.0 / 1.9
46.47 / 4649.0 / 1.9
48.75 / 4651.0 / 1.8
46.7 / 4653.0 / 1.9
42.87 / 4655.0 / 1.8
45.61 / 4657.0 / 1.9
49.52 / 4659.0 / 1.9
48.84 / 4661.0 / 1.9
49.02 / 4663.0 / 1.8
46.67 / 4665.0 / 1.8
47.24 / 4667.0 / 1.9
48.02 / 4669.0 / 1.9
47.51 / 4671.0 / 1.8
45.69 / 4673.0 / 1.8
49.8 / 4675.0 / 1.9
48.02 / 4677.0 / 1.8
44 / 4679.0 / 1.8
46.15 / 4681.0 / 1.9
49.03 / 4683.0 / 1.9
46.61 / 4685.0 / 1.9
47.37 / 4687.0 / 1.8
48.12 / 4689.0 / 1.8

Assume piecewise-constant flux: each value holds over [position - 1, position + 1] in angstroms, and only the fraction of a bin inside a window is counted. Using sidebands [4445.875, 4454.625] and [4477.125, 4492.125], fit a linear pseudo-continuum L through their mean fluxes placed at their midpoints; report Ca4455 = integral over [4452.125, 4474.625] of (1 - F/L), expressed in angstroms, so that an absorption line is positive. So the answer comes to 1.25 angstroms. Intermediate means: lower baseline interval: 46.8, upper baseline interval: 47.9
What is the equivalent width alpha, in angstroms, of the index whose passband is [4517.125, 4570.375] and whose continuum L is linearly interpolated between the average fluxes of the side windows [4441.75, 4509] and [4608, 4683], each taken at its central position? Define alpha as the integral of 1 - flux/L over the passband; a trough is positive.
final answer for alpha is 1.0 angstroms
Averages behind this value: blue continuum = 46.4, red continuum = 47.1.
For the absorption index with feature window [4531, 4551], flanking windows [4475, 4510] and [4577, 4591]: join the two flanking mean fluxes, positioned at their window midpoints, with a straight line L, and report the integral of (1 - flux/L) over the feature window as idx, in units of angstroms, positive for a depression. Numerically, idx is 0.6 angstroms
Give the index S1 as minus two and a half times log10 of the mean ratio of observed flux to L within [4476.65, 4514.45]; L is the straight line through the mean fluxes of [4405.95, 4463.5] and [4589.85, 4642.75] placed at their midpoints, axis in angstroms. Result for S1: -0.04 mag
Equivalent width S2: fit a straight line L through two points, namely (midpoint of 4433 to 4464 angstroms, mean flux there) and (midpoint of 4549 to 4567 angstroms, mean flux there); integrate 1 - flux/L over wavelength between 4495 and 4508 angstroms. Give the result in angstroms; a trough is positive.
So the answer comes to -0.5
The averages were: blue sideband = 45.3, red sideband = 46.6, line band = 47.8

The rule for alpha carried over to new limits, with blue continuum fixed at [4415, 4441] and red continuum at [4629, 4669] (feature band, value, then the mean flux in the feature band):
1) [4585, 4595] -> 0.01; 46.5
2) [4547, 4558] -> 0.17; 45.6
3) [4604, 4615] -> -0.37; 48.2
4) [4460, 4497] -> -0.30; 46.4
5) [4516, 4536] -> 0.65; 44.7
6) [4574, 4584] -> 0.08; 46.1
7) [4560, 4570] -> -0.20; 47.3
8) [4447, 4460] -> 0.19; 45.2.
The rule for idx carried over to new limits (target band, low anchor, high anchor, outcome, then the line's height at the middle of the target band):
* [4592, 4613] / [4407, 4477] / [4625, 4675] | -0.2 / 46.6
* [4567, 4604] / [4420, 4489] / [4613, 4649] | 0.3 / 46.7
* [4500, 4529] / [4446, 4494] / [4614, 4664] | -0.1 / 46.4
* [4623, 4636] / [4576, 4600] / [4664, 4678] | 0.1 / 46.9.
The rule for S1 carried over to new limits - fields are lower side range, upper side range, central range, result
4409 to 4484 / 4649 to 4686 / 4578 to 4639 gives 0.00 mag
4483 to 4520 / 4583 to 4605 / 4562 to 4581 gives 0.01 mag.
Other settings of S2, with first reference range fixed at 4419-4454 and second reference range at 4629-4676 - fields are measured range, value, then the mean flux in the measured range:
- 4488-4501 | -0.17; 46.9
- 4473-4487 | -0.37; 47.5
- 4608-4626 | -0.43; 47.9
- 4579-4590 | 0.22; 45.7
